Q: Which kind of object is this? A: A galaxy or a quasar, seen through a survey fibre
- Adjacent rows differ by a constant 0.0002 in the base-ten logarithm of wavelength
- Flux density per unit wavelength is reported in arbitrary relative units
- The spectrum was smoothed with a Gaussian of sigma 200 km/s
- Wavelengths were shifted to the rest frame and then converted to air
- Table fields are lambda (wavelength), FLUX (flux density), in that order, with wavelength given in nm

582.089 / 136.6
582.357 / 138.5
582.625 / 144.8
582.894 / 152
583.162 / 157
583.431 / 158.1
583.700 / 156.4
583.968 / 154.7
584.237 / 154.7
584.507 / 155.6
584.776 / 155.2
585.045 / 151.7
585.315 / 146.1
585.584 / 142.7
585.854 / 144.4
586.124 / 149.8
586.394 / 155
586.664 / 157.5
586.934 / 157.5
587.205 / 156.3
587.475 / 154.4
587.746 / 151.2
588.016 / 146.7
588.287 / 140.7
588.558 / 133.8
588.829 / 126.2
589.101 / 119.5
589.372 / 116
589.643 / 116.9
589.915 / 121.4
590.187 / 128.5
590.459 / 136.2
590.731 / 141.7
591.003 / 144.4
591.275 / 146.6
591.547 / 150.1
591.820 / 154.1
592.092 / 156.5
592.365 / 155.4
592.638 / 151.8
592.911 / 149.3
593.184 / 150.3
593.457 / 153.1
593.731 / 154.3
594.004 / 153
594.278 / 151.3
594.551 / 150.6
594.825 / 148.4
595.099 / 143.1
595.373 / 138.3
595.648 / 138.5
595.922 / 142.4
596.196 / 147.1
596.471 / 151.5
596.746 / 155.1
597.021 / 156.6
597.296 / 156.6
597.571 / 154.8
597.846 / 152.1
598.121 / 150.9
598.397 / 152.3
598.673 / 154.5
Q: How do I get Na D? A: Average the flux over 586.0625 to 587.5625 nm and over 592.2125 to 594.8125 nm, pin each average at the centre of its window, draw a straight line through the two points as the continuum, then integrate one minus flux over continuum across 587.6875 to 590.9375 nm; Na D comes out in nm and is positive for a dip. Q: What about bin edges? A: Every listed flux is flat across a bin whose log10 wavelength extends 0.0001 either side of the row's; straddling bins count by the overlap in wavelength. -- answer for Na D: 0.48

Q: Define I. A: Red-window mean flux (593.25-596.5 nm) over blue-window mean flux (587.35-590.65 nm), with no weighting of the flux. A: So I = 1.1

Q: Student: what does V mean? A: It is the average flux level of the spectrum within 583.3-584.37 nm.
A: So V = 156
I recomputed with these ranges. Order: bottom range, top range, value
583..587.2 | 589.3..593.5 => 0.93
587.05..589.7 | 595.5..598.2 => 1.10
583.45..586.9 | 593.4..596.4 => 0.97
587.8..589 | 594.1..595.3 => 1.08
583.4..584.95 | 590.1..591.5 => 0.90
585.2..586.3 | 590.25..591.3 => 0.96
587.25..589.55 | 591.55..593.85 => 1.12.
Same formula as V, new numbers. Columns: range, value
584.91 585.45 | 149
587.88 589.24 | 133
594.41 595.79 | 144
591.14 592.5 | 153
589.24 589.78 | 116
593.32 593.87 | 154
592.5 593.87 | 152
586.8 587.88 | 155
